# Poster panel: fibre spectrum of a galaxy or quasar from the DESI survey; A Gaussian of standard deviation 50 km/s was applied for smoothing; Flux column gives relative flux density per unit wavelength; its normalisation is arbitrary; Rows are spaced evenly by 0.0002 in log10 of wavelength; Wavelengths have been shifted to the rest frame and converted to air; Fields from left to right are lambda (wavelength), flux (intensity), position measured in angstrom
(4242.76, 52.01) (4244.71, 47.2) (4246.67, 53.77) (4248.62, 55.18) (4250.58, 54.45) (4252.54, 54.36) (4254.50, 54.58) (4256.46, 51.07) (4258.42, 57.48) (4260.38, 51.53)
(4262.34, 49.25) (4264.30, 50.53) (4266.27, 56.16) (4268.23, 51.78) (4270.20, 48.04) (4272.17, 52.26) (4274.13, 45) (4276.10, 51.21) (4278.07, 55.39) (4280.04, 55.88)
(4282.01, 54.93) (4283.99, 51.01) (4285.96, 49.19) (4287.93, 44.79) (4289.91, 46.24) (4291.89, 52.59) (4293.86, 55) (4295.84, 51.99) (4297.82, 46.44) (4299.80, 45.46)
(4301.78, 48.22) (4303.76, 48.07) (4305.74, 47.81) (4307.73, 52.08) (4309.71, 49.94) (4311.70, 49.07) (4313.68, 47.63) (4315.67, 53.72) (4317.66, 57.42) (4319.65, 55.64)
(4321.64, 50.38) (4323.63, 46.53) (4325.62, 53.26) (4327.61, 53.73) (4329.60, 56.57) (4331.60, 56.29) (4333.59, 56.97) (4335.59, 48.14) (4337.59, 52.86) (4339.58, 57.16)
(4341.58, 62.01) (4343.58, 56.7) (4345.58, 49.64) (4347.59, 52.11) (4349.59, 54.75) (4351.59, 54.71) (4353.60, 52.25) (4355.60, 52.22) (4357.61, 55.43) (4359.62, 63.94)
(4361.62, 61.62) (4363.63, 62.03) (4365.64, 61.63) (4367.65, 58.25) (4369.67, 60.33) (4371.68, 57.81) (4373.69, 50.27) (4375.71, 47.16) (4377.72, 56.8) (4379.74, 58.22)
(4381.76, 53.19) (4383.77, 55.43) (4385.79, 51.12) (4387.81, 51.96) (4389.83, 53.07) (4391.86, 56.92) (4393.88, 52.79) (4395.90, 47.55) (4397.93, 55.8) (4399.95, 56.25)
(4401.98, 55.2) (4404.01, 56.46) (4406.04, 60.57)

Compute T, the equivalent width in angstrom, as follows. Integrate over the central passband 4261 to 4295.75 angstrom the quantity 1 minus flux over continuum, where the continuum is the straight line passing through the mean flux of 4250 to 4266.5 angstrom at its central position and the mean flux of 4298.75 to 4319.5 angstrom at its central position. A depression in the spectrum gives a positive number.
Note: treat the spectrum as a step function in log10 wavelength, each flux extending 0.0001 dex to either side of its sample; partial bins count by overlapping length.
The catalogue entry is 0.5 angstrom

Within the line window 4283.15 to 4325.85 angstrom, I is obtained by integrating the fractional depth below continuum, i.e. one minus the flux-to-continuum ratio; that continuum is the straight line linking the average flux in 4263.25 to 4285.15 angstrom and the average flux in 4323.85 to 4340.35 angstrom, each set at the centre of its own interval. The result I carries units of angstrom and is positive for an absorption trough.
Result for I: 2.4 angstrom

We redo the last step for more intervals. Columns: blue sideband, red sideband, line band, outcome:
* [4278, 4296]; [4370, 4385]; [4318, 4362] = -1.18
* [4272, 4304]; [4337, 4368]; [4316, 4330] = 0.13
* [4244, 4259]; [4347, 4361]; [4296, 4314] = 1.97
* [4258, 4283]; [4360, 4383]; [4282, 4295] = 0.69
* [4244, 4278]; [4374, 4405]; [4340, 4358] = -0.41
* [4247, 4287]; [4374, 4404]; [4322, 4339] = 0.02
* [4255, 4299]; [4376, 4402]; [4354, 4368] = -1.51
